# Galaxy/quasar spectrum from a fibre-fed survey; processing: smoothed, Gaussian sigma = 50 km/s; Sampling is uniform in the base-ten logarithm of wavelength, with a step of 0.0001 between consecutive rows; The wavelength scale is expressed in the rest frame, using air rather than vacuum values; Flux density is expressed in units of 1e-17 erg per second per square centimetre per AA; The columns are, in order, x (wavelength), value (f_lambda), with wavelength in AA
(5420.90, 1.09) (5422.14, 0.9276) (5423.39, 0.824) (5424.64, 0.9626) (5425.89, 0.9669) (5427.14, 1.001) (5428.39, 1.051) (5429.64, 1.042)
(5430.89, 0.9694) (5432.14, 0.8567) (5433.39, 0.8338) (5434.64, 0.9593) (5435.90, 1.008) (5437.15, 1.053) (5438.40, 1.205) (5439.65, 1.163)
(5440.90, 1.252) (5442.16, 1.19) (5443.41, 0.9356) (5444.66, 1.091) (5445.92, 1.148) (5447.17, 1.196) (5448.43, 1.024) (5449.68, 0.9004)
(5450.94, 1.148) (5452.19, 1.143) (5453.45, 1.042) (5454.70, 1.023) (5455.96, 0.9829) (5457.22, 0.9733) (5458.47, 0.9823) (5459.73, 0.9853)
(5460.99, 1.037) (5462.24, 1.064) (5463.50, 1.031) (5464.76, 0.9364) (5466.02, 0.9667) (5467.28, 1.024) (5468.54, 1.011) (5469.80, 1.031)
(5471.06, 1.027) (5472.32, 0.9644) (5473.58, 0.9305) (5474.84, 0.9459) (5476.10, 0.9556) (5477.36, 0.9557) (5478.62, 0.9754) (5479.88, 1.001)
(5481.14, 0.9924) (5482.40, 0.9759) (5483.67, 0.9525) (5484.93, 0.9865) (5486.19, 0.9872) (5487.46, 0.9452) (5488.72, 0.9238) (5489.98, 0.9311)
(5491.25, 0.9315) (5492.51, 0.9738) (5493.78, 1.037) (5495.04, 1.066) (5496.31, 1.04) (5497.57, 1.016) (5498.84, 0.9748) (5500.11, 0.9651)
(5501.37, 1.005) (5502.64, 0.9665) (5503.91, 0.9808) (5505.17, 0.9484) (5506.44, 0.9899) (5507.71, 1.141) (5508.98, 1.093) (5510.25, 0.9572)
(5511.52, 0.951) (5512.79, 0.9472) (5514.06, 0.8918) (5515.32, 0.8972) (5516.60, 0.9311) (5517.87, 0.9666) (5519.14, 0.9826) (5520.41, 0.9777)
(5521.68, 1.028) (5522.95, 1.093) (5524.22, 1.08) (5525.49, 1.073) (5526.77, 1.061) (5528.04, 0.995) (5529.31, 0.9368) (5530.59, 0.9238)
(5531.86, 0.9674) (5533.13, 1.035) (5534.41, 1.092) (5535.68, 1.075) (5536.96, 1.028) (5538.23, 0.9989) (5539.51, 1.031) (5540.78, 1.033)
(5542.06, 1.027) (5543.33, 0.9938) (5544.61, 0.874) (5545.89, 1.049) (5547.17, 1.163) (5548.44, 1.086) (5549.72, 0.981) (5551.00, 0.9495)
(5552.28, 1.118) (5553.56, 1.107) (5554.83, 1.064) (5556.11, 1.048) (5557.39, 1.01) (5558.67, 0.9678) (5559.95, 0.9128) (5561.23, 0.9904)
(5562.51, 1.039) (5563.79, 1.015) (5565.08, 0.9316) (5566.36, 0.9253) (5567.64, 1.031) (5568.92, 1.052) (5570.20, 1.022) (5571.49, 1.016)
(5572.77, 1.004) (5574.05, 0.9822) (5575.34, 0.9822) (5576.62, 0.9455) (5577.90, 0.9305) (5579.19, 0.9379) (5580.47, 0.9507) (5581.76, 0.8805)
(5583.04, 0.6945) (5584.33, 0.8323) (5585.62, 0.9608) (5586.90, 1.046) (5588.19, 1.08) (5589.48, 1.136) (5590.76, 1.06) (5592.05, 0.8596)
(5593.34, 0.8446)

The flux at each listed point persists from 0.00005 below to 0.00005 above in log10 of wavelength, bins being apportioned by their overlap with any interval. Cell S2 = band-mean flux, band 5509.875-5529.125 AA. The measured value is 0.988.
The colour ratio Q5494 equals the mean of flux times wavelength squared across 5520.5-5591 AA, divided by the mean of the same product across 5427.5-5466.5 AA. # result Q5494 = 1.0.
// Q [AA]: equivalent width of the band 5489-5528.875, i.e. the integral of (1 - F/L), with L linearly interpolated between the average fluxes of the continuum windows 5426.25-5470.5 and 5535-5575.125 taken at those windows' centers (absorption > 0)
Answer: 1.1 AA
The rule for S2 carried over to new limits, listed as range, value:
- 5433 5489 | 1.02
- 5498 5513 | 0.994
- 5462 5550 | 0.997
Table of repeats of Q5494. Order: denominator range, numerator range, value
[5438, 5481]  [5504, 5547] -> 0.99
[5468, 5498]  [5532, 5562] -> 1.07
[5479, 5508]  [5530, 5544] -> 1.05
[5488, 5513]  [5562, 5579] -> 1.02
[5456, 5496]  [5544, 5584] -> 1.04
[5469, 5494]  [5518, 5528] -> 1.08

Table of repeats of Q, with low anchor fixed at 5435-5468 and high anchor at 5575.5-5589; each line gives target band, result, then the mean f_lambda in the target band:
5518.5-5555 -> -2.0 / 1.03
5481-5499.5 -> 0.7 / 0.982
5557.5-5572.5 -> -0.7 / 0.992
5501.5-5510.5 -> -0.1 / 1.01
